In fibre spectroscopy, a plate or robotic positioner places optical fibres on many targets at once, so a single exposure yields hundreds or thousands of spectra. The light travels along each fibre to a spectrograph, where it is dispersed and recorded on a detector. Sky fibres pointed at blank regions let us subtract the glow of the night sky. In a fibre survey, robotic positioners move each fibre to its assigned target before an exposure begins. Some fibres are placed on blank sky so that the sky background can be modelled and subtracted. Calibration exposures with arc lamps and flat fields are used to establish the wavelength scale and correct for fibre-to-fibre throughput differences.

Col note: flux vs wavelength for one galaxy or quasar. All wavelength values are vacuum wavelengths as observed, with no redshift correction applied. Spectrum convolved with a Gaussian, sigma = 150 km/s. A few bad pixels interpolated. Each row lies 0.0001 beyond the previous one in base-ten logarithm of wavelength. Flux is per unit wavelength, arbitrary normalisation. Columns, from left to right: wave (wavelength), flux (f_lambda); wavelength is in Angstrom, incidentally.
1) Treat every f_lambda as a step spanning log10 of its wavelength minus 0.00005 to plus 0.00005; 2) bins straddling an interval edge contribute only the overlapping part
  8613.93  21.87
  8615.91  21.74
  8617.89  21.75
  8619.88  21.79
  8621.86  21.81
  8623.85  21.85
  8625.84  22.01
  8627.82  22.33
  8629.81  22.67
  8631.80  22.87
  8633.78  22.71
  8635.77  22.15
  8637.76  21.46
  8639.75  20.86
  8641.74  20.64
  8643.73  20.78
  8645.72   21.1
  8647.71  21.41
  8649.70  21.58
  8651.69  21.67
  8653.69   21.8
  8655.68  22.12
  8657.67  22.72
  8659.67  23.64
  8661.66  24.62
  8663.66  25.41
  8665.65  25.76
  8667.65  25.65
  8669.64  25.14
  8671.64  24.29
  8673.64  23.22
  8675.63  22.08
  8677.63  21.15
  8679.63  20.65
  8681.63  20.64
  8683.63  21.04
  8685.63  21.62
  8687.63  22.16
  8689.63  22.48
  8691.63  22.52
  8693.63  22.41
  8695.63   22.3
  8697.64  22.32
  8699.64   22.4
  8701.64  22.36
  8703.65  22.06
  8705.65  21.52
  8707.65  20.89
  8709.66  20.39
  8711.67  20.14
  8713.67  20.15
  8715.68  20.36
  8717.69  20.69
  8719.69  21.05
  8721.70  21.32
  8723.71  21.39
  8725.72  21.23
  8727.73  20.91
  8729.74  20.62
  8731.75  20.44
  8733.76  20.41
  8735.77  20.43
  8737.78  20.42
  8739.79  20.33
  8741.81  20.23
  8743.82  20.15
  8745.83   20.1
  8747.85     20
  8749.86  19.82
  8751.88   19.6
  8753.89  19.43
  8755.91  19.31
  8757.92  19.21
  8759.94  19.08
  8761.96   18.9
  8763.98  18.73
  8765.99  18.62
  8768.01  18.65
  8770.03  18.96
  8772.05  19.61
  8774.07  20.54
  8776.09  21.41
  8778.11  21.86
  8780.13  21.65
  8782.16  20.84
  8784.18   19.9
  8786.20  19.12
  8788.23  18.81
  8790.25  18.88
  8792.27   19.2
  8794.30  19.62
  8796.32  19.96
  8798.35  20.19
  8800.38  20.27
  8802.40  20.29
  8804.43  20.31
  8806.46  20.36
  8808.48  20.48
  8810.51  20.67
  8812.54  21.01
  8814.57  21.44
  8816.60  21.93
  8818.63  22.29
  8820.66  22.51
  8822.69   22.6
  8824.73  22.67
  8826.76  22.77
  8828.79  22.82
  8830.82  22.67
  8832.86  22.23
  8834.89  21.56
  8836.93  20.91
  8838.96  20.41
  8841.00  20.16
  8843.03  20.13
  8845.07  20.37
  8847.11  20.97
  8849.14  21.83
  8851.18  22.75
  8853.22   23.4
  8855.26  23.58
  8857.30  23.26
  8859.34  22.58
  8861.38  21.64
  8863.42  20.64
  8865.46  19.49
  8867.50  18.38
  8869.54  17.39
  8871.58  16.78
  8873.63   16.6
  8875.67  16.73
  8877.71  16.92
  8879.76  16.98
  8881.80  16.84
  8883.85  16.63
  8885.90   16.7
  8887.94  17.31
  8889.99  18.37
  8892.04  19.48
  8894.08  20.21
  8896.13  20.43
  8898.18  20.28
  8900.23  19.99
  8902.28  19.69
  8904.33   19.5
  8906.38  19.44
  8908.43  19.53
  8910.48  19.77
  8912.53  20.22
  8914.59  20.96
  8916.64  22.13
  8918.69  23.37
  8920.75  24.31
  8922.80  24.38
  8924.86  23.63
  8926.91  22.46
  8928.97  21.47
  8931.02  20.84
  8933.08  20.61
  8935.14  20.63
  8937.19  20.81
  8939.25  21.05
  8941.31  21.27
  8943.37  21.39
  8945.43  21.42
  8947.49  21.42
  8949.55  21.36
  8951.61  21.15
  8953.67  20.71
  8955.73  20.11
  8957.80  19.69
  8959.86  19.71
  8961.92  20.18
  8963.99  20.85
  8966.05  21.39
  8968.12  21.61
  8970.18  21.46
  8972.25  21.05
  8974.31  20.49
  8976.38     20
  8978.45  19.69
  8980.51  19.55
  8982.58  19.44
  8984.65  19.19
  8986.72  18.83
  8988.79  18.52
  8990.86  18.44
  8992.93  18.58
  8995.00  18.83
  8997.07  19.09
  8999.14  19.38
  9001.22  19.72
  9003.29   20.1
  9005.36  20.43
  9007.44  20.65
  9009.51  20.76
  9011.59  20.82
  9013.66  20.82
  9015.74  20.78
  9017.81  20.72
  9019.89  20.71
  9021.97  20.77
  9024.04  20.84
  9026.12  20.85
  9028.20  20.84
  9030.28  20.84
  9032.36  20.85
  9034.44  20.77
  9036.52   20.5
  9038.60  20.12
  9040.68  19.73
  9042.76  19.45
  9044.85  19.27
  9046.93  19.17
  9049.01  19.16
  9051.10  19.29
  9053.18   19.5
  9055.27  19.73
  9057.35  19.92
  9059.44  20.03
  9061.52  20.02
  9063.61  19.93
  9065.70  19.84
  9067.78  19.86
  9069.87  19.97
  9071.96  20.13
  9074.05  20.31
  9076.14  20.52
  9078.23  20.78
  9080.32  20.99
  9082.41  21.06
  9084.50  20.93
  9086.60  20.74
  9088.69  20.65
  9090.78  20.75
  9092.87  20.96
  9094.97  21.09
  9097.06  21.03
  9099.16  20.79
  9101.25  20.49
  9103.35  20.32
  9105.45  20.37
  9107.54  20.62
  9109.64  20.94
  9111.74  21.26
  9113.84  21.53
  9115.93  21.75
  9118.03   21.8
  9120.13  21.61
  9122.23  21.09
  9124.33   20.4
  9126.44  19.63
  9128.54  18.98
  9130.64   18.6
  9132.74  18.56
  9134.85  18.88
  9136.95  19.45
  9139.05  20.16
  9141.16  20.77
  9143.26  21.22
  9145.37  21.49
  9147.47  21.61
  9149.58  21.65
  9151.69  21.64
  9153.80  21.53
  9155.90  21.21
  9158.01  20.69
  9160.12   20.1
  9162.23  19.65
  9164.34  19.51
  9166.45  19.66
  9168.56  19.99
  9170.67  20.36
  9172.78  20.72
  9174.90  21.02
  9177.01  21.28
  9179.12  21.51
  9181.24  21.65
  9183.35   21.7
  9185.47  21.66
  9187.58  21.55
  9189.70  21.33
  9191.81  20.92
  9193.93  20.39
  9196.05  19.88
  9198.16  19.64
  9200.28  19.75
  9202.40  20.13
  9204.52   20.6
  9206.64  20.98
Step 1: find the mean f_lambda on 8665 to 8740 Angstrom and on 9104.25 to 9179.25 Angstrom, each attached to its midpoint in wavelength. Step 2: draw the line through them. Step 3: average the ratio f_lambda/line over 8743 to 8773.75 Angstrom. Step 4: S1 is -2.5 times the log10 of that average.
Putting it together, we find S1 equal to 0.12 mag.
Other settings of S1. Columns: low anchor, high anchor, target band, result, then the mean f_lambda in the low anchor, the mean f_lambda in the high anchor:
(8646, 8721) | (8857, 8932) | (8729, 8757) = 0.08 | 22.2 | 19.8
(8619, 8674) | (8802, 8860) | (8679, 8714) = 0.04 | 22.6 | 21.7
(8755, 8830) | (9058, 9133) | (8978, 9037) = 0.02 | 20.4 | 20.5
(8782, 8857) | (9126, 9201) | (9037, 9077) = 0.05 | 21.1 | 20.5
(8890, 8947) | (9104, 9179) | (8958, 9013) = 0.05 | 21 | 20.6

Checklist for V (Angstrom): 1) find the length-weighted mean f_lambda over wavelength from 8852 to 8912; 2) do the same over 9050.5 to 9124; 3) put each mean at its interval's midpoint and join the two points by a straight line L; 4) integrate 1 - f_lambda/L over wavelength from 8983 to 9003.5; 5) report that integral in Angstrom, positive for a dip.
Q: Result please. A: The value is 1.0 Angstrom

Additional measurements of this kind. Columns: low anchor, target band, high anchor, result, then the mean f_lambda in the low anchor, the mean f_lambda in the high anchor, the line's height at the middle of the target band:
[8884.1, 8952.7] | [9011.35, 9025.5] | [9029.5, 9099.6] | -0.26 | 20.7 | 20.2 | 20.4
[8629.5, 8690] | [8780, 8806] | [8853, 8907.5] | 0.75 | 22.5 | 19.2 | 20.5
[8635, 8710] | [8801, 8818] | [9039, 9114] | 0.62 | 22.3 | 20.3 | 21.6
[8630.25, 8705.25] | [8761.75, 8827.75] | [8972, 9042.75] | 3.24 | 22.4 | 20.1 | 21.5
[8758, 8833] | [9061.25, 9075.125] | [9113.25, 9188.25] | 0.43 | 20.6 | 20.7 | 20.6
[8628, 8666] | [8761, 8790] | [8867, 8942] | 1.75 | 22.4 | 19.8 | 21.1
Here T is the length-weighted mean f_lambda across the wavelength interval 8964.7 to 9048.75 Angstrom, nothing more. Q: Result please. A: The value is 20.1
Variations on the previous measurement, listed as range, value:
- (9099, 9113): 20.7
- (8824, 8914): 20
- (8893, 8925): 21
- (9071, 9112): 20.7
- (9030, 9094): 20.2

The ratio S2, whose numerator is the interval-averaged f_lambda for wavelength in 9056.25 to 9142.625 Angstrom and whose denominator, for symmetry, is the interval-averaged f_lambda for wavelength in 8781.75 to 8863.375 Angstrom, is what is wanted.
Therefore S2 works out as 1.0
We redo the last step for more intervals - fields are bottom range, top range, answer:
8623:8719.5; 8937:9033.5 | 0.92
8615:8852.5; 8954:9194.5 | 0.96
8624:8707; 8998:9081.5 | 0.90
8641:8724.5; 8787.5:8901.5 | 0.92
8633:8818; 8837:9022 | 0.96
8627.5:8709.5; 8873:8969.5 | 0.91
